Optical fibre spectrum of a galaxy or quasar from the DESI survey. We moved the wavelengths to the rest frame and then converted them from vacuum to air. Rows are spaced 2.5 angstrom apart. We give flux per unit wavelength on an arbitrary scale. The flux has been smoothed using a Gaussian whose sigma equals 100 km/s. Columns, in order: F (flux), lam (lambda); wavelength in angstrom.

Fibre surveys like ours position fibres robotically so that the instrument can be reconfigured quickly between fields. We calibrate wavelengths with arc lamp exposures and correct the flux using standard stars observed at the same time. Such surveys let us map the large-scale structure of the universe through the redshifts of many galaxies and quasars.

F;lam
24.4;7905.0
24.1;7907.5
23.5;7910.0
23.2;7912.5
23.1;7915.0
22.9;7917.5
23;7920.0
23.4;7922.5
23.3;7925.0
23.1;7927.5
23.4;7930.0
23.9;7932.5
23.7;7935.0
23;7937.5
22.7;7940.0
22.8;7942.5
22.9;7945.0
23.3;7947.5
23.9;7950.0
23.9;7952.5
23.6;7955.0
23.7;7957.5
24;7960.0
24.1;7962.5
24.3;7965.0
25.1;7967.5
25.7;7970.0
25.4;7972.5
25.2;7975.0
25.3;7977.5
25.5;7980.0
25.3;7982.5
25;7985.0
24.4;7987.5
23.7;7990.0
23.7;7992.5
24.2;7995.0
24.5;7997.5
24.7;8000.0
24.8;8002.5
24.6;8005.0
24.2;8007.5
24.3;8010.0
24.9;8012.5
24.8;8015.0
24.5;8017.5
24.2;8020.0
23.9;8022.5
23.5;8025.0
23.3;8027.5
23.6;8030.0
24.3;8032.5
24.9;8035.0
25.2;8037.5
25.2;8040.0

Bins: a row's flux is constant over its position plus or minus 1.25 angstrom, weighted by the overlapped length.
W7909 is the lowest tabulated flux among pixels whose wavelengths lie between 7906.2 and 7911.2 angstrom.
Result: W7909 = 23.5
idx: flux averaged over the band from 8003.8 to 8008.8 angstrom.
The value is 24.4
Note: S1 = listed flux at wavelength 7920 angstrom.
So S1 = 23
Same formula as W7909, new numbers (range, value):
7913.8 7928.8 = 22.9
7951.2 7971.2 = 23.6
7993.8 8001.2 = 24.2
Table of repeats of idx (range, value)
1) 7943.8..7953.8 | 23.5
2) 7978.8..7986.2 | 25.3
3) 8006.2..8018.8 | 24.5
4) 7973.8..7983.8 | 25.3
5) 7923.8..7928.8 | 23.2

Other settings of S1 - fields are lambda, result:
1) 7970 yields 25.7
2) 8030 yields 23.6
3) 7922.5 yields 23.4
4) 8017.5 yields 24.5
